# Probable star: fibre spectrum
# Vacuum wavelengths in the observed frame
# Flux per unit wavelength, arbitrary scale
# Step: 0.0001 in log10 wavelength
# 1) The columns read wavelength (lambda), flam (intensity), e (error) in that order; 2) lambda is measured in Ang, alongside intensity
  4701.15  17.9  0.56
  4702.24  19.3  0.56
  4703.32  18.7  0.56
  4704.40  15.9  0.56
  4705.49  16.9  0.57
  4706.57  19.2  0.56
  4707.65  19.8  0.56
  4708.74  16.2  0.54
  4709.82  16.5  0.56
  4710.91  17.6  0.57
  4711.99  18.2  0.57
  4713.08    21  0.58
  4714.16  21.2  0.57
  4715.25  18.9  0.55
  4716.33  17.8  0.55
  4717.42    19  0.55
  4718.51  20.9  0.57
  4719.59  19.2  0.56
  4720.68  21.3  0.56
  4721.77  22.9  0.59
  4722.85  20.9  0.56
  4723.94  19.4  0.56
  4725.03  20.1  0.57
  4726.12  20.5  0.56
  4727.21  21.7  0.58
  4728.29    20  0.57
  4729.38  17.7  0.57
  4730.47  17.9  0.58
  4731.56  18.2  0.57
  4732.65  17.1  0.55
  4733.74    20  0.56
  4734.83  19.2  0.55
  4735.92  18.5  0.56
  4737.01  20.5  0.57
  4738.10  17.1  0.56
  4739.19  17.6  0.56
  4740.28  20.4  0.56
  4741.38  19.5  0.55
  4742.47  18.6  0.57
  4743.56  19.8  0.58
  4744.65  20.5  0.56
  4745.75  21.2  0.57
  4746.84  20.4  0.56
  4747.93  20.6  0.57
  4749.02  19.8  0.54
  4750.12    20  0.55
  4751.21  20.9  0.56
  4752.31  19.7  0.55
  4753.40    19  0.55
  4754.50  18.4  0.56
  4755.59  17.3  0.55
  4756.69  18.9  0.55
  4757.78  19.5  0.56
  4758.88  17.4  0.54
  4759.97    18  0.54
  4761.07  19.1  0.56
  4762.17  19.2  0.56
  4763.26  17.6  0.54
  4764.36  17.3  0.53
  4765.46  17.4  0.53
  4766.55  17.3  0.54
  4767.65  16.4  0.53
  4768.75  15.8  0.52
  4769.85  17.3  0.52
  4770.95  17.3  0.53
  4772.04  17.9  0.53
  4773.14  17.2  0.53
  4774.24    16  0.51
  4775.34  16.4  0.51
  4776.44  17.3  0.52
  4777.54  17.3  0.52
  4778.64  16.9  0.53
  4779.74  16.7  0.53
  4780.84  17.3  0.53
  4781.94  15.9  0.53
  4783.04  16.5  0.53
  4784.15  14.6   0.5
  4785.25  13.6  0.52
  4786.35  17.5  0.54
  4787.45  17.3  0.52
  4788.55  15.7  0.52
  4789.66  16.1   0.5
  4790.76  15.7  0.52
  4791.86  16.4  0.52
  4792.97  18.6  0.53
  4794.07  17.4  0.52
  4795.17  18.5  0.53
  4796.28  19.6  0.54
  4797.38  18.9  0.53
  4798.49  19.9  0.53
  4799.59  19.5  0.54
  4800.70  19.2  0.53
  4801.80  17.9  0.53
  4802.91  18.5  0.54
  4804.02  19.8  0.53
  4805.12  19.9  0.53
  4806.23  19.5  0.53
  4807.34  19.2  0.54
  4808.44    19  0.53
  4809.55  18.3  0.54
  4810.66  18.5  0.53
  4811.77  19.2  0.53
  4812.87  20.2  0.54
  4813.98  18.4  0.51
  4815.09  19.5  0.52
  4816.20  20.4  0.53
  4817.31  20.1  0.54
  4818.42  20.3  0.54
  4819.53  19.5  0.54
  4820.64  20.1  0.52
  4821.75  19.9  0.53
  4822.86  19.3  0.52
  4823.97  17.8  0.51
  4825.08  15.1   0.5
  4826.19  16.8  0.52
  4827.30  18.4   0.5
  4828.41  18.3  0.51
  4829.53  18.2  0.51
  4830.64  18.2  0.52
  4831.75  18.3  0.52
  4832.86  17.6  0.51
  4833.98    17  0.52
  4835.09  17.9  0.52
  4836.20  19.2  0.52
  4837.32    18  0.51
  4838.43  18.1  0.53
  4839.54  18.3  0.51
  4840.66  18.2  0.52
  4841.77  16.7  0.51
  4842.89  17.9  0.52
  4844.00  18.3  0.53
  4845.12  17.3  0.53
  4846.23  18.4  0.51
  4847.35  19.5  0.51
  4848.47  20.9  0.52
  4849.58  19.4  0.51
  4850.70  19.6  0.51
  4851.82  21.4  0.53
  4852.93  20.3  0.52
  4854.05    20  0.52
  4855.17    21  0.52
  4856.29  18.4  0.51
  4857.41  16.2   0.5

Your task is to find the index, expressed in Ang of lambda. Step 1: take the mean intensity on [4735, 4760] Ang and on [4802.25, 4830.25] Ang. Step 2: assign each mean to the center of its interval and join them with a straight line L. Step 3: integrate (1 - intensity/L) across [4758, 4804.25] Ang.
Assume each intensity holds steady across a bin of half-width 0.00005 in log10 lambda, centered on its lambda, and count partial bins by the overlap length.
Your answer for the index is 4.2 Ang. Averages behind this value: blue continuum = 19.3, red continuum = 19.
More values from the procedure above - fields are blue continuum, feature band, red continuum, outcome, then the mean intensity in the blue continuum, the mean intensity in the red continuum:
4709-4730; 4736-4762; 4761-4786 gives -1.7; 19.7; 16.8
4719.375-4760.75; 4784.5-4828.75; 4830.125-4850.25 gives 0.6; 19.5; 18.3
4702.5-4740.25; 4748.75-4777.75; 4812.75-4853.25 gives 1.5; 19.1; 18.7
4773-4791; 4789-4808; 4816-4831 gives -1.3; 16.3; 18.7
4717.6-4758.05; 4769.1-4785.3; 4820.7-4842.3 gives 2.0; 19.6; 18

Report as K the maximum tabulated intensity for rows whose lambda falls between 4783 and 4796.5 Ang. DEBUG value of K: 19.6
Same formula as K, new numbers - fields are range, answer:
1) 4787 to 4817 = 20.4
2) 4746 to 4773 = 20.9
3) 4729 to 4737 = 20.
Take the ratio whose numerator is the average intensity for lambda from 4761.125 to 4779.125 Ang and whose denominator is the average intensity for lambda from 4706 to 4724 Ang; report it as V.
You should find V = 0.89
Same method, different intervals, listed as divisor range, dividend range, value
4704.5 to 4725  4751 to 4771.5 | 0.94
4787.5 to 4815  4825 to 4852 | 0.99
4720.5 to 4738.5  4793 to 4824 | 0.98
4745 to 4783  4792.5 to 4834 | 1.04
